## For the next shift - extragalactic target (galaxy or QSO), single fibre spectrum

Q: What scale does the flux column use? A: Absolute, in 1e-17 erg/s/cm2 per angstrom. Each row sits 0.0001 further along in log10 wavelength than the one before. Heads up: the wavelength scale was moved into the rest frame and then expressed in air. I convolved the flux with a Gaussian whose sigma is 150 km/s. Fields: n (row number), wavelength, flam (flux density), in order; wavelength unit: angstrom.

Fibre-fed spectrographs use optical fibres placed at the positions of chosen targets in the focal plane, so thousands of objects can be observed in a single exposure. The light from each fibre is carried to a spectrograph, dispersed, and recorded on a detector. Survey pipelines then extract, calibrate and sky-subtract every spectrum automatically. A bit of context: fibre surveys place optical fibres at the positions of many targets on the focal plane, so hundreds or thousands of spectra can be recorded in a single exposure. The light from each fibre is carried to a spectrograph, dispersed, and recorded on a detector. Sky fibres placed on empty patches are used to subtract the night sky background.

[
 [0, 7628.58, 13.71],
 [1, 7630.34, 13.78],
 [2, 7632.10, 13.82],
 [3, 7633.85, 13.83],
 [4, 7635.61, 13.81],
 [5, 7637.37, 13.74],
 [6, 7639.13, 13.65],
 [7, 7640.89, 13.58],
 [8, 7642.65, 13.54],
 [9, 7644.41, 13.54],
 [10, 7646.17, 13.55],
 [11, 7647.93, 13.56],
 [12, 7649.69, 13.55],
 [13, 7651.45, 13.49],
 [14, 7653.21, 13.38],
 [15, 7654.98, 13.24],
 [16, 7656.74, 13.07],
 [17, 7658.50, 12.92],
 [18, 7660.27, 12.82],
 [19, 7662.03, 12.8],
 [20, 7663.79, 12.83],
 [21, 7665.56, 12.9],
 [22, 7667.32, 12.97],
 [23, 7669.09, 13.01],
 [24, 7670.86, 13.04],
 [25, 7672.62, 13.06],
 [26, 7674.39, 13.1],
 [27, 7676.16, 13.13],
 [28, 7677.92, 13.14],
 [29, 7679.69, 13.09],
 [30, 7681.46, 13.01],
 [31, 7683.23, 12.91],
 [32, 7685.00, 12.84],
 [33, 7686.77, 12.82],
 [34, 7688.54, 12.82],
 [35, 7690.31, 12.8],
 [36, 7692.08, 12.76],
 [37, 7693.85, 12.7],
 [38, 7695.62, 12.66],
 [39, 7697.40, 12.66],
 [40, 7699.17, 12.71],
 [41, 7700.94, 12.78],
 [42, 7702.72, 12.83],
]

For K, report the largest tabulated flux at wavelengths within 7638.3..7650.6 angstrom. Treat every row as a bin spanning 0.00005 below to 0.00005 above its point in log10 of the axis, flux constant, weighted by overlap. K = 13.65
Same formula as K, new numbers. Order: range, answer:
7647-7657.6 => 13.56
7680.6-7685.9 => 13.01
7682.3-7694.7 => 12.91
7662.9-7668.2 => 12.97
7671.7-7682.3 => 13.14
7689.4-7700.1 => 12.8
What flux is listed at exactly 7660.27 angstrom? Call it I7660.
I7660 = 12.82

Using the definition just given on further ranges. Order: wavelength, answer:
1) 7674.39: 13.1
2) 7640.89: 13.58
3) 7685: 12.84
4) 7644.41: 13.54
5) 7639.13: 13.65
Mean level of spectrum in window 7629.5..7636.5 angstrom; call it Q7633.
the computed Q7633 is 13.8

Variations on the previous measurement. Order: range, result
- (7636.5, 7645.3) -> 13.6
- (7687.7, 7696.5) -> 12.8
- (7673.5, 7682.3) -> 13.1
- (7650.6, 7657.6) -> 13.3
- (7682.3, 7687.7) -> 12.9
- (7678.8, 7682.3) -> 13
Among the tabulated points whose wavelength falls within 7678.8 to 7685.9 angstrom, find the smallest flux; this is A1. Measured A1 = 12.84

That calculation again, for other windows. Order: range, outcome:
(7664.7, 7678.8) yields 12.9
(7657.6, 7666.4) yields 12.8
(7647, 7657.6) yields 13.07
